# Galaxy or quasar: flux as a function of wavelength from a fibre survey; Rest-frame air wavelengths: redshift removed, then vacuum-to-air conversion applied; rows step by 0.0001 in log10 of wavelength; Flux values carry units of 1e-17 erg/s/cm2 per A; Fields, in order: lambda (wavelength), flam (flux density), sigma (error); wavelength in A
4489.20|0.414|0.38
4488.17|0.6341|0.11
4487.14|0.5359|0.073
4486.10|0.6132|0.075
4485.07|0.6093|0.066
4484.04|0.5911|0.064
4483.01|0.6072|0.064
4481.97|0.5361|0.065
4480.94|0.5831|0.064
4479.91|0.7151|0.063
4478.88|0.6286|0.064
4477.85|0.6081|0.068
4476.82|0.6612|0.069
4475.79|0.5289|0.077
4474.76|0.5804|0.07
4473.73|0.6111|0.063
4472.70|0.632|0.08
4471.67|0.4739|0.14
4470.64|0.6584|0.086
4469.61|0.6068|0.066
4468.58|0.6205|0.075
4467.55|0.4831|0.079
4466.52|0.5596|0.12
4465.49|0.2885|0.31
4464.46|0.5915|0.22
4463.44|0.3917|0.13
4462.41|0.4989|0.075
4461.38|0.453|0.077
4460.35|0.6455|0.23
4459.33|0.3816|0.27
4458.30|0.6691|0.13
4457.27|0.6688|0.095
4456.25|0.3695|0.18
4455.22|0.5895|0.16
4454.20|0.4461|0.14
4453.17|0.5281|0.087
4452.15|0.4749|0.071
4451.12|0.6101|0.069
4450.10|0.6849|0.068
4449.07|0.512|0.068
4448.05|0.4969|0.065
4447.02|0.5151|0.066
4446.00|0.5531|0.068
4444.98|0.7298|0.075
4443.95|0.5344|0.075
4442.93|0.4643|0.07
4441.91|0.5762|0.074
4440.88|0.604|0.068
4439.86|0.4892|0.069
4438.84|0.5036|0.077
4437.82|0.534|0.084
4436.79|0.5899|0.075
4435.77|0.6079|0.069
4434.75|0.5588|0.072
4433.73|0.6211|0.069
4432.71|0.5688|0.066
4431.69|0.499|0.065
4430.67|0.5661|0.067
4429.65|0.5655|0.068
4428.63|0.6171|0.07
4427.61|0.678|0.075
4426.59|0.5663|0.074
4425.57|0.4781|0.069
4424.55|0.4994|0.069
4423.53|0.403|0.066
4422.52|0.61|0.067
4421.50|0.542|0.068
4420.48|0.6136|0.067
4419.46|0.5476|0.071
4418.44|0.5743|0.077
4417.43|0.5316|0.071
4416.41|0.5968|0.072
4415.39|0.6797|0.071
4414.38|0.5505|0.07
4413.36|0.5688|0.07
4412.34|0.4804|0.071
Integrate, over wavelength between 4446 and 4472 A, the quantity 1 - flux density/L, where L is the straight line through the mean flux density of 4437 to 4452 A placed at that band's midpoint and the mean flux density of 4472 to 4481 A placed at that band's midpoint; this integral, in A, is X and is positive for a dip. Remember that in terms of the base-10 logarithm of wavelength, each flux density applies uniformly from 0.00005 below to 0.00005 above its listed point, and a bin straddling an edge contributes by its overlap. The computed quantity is 2.4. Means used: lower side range 0.556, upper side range 0.616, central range 0.53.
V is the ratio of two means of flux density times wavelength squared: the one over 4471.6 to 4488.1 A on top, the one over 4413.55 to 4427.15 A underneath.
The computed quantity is 1.11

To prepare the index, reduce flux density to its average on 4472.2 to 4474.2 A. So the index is 0.622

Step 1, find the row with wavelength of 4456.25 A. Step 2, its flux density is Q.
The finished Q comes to 0.3695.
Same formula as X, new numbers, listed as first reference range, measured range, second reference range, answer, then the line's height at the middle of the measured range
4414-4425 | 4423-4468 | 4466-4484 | 2.9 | 0.576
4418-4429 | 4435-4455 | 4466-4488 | 0.7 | 0.571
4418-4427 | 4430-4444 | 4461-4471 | -0.6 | 0.529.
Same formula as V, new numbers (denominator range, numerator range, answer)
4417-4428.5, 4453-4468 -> 0.93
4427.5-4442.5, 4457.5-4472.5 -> 0.94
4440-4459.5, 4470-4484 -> 1.11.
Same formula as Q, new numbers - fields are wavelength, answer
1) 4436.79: 0.5899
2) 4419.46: 0.5476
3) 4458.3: 0.6691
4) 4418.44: 0.5743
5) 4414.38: 0.5505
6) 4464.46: 0.5915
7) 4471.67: 0.4739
